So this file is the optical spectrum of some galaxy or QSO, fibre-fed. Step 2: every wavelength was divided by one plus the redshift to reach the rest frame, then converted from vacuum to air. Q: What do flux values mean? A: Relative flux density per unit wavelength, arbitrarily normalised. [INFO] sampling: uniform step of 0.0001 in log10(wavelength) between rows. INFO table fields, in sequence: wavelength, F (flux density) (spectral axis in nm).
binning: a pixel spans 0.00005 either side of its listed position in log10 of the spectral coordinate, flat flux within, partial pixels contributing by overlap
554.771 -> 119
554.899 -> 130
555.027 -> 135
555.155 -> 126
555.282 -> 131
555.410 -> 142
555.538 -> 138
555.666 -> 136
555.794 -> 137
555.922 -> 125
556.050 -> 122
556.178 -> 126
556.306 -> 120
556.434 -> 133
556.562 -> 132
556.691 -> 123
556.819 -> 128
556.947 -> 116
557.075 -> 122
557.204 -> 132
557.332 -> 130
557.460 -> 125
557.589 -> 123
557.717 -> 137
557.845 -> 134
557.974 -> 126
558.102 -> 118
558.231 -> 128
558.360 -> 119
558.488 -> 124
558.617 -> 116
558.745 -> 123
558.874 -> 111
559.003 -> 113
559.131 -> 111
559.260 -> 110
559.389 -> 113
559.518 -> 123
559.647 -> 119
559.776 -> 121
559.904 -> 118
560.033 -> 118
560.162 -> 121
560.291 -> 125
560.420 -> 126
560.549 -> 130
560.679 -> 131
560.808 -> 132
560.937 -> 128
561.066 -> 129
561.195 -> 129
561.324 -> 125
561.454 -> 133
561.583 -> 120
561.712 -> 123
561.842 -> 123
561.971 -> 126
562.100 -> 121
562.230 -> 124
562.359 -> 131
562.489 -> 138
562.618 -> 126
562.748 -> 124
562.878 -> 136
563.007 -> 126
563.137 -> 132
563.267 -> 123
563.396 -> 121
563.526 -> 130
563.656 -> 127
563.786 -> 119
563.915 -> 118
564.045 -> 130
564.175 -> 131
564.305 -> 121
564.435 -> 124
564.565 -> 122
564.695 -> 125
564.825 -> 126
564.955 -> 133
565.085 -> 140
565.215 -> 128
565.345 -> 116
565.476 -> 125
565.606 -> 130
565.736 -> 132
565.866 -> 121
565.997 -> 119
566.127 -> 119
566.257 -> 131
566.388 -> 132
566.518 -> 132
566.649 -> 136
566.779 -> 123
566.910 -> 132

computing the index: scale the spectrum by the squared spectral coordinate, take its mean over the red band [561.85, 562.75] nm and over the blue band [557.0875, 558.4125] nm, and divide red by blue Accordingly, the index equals 1.0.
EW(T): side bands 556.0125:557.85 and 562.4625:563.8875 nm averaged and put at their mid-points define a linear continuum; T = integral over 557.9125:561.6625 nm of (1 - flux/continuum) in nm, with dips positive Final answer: 0.14 nm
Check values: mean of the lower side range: 127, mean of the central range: 122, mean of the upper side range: 127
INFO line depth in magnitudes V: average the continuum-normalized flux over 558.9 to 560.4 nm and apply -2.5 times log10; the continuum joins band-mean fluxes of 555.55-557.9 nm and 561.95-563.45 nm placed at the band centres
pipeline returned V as 0.09 mag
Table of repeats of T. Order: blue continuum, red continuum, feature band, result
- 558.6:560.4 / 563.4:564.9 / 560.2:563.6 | -0.17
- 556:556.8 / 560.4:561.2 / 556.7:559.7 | 0.13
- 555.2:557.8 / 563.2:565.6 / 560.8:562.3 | 0.01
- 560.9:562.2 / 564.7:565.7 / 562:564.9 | 0.02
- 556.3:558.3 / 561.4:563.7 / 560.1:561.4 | -0.01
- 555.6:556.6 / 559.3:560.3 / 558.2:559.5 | 0.05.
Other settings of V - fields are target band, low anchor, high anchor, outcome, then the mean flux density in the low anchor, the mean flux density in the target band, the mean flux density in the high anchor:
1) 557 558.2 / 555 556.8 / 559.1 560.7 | -0.01 mag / 130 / 127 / 120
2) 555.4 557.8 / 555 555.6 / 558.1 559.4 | -0.01 mag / 134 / 129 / 117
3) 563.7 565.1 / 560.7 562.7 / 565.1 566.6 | 0.01 mag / 127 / 126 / 126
